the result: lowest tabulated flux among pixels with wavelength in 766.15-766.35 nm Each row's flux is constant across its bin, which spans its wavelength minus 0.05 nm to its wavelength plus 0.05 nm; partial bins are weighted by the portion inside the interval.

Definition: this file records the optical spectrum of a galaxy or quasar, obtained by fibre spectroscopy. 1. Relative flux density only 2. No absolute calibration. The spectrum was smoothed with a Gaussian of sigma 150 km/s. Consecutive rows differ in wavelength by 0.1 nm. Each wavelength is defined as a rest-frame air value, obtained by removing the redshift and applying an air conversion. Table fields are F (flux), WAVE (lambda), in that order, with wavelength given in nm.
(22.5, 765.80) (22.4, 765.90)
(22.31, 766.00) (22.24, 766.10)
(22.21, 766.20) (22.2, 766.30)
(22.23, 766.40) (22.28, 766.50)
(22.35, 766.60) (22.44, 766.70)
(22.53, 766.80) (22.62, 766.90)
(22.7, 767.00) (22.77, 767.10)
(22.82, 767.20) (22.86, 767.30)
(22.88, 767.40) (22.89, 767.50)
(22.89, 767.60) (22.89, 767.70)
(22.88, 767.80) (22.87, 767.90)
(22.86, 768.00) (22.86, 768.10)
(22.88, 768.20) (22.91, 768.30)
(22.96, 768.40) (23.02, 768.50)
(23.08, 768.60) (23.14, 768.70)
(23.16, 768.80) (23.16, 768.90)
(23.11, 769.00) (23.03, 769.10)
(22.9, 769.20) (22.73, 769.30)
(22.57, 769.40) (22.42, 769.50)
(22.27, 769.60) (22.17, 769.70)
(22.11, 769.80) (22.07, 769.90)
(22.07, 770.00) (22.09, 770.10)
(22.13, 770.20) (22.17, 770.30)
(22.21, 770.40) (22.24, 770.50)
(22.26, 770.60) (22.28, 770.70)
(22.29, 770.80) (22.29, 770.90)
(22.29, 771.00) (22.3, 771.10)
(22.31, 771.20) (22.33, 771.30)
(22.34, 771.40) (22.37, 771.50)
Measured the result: 22.2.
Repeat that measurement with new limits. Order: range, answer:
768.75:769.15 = 23.03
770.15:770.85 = 22.13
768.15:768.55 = 22.88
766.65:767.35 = 22.44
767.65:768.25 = 22.86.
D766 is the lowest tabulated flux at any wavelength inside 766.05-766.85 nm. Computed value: 22.2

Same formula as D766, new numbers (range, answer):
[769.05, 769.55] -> 22.42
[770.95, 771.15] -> 22.29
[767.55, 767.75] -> 22.89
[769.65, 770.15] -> 22.07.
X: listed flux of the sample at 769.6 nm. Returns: 22.27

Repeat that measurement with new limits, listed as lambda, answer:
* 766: 22.31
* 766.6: 22.35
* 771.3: 22.33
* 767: 22.7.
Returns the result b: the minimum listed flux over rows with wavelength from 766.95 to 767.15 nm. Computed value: 22.7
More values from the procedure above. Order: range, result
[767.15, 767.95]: 22.82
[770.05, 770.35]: 22.09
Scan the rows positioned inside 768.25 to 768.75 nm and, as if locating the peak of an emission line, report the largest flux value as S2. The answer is 23.14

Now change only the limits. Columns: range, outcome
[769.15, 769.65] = 22.9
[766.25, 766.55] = 22.28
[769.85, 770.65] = 22.26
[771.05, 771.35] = 22.33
